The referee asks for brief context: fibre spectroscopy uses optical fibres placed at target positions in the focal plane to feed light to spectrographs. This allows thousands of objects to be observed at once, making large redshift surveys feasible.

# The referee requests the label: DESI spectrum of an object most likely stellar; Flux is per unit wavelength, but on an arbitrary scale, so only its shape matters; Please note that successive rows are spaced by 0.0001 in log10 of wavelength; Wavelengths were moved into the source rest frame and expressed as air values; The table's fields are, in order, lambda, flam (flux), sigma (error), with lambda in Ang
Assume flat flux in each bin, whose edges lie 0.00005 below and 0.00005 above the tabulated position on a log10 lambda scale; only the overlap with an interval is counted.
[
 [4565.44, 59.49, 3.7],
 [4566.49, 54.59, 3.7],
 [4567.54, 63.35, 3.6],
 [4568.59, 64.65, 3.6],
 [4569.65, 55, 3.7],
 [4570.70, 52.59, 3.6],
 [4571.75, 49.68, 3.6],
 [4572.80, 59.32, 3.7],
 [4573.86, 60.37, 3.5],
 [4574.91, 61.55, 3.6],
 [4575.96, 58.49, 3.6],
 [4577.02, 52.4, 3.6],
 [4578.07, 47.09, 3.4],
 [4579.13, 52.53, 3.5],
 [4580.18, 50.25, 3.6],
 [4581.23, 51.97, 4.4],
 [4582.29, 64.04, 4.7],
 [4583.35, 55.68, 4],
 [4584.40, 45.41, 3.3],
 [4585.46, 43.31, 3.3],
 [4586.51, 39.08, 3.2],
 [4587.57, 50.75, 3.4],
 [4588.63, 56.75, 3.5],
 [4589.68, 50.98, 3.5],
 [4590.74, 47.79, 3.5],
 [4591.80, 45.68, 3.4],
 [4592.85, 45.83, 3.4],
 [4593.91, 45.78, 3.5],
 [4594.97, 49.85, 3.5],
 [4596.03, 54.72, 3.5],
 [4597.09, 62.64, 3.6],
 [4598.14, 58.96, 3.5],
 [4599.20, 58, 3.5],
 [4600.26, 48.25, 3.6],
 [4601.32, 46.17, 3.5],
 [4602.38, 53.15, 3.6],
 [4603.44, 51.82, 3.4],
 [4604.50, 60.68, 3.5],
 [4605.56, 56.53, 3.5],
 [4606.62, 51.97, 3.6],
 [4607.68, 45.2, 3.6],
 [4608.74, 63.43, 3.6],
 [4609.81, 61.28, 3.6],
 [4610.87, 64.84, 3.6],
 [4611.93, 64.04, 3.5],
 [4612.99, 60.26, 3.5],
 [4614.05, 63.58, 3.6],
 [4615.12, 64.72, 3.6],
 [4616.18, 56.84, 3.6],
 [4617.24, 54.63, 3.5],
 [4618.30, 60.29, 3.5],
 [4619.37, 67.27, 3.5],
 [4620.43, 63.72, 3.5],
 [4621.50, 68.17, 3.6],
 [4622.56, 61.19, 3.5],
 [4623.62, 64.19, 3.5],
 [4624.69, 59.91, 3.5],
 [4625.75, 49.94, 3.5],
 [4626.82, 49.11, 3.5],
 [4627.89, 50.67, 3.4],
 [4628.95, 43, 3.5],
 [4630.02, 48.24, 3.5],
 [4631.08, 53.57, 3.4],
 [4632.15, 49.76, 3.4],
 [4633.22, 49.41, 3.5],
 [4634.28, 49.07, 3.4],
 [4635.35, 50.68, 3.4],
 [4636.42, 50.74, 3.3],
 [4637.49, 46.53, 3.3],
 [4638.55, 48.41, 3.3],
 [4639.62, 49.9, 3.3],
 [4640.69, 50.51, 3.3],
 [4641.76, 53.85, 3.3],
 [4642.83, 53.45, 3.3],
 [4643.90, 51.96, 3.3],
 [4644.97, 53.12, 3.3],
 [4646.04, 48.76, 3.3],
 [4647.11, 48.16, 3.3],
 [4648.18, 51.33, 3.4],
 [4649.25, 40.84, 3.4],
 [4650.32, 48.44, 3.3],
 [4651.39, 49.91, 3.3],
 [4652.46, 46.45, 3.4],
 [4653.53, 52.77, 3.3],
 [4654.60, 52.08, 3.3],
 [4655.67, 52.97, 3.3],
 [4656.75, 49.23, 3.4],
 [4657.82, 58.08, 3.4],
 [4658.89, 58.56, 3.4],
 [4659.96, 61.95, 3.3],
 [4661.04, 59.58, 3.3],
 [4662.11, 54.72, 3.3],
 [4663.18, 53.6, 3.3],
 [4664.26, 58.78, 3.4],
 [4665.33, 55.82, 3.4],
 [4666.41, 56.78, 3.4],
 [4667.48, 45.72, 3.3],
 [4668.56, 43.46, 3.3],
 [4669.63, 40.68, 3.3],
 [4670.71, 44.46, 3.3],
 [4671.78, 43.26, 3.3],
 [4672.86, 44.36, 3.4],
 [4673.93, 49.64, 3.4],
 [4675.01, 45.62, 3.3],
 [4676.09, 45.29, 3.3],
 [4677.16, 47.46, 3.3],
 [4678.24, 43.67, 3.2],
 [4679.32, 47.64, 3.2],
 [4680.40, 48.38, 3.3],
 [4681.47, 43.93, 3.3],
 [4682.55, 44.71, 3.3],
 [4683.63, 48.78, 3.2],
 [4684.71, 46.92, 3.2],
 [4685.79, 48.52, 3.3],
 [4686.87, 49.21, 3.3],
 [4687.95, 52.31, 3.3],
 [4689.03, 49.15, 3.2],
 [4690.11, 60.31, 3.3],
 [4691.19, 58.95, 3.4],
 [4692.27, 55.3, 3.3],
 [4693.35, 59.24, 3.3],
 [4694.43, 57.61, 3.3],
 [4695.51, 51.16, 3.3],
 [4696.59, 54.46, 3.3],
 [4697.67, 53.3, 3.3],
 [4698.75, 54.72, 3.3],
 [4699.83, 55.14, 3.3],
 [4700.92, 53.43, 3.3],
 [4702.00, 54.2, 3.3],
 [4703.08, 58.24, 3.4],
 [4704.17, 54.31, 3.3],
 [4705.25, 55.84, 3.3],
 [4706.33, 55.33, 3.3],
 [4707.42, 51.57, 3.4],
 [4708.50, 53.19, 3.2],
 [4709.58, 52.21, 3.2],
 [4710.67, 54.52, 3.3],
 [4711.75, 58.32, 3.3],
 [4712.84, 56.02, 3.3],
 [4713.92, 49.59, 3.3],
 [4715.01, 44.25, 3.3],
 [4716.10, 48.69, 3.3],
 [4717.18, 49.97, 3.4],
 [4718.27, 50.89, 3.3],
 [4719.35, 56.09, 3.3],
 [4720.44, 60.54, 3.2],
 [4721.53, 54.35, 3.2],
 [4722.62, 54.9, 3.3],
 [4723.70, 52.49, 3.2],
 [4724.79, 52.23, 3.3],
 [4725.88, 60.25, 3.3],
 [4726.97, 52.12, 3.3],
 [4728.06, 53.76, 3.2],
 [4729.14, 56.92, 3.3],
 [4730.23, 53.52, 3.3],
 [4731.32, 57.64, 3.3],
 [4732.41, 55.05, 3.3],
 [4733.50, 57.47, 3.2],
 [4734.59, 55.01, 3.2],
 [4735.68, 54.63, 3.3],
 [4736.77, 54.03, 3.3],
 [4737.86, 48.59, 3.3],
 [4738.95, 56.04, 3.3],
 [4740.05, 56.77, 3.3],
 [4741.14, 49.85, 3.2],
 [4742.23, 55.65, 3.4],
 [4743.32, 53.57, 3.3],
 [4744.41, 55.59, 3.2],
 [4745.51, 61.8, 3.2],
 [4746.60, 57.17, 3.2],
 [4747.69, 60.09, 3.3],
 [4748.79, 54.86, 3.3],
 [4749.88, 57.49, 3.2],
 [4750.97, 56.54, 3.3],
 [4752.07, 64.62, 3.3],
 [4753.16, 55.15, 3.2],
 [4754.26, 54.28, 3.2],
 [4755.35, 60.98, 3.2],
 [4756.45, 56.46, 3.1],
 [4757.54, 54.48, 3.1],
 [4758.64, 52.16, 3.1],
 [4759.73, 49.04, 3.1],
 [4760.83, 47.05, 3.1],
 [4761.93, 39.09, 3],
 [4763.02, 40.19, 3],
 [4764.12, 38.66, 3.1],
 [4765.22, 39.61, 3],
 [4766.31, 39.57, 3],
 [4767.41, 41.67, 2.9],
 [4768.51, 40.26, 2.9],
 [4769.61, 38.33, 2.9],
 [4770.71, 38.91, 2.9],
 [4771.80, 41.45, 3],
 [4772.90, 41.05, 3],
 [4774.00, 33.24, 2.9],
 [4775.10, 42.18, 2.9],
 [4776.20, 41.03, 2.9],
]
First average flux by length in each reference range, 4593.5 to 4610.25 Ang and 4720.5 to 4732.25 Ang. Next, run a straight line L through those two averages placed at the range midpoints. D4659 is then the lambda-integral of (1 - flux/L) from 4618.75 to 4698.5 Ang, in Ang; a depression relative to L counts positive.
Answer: 4.4 Ang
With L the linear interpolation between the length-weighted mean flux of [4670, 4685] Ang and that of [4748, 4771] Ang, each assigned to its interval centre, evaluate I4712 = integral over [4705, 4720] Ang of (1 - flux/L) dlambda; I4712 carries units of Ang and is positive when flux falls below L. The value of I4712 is -1.7 Ang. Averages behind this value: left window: 45.9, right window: 48.7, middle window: 52.6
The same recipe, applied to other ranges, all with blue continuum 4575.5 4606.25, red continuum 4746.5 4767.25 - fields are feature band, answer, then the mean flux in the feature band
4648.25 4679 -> 0.8 Ang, 50.1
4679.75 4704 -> -0.6 Ang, 52.6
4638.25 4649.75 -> 0.3 Ang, 50.1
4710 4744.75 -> -1.9 Ang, 54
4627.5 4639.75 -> 0.6 Ang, 49.1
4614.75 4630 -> -1.8 Ang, 57.7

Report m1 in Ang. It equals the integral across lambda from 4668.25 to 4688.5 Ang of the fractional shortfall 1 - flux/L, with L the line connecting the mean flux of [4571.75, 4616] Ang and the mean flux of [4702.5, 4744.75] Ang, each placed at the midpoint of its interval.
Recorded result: 2.95 Ang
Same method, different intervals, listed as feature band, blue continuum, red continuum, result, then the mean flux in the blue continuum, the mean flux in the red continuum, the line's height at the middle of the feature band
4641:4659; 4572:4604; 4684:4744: 0.72 Ang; 52.3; 54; 53.1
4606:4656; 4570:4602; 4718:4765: -1.22 Ang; 52.2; 54.1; 52.8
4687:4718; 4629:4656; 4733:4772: -2.05 Ang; 49.9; 51.1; 50.6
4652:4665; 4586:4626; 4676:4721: -0.25 Ang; 56.1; 52.3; 53.9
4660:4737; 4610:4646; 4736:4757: 4.82 Ang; 55.3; 56.3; 55.9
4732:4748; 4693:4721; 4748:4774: -1.68 Ang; 53.9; 47.7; 50.1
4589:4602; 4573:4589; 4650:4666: 0.42 Ang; 52.7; 54.3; 53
